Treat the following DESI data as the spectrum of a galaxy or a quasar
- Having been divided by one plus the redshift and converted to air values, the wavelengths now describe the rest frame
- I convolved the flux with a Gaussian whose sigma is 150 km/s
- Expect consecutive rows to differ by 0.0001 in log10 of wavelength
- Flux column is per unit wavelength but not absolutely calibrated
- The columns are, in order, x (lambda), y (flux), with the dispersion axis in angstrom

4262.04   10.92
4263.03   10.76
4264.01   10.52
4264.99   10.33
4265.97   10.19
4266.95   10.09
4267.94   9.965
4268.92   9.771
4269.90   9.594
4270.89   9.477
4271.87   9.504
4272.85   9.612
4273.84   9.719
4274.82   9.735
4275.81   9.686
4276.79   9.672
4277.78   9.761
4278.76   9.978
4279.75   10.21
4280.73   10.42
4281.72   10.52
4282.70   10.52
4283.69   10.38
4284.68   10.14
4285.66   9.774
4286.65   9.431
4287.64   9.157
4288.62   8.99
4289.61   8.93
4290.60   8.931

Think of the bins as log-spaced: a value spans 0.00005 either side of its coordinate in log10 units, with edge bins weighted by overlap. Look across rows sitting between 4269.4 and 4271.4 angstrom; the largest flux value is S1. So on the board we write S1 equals 9.594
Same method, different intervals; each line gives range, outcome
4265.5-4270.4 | 10.19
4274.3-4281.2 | 10.42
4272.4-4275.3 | 9.735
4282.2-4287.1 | 10.52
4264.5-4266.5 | 10.33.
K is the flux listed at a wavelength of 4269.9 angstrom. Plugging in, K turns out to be 9.594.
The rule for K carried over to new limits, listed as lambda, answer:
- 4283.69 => 10.38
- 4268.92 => 9.771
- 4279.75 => 10.21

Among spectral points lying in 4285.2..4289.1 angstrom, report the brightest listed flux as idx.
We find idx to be 9.774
